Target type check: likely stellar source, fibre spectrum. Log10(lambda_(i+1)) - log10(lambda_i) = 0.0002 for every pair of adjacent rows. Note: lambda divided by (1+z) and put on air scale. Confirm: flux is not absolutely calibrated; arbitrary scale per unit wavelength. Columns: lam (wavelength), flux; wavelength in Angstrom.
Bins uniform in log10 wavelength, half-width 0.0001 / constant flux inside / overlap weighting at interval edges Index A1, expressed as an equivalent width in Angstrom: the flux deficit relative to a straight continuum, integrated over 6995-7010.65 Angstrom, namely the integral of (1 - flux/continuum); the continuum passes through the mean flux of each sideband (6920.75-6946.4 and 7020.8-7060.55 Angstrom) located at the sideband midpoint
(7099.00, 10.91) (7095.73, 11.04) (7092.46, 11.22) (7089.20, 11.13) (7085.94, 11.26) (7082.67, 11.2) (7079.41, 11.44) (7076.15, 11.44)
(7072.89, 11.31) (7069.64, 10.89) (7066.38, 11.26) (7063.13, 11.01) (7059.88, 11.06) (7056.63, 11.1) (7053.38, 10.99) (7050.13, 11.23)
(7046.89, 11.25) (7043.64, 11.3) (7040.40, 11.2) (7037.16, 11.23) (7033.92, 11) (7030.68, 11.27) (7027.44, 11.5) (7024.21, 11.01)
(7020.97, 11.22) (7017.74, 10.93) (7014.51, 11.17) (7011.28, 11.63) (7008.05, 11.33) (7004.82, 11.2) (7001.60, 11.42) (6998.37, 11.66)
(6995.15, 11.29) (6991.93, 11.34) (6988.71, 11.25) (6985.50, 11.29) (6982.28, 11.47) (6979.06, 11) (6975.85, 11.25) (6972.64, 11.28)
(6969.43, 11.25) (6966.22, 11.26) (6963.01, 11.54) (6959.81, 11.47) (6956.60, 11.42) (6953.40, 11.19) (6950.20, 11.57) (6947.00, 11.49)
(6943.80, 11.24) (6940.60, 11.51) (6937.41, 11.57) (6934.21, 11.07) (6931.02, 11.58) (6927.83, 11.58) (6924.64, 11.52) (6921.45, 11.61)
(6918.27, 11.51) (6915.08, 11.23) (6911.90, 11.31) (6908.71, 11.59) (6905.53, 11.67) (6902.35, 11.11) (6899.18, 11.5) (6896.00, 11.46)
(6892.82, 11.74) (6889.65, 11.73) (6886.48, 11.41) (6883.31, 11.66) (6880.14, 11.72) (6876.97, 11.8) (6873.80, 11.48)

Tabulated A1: -0.2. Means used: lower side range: 11.5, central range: 11.4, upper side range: 11.2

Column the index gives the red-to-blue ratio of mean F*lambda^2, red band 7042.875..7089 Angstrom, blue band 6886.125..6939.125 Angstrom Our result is 1.0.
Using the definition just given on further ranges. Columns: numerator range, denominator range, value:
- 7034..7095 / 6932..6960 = 1.02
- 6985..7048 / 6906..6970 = 1.01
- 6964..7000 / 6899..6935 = 1.01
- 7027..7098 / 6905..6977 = 1.01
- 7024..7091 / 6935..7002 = 1.01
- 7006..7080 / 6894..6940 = 1.01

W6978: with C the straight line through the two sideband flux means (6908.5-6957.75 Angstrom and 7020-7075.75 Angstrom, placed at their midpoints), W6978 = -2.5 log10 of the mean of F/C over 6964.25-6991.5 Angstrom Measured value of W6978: 0.006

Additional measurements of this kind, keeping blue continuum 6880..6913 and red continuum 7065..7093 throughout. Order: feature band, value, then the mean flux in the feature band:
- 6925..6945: 0.00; 11.4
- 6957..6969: 0.00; 11.4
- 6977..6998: 0.01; 11.3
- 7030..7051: 0.01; 11.2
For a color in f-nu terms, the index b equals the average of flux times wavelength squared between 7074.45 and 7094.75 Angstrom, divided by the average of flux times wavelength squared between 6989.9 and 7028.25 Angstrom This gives 1.0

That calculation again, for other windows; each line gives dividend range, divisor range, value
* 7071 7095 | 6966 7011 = 1.02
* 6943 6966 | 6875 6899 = 1.00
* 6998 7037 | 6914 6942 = 1.01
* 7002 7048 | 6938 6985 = 1.01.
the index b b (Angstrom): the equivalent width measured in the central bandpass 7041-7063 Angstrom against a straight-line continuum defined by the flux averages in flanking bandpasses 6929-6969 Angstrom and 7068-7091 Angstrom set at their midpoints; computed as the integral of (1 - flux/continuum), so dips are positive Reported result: 0.25 Angstrom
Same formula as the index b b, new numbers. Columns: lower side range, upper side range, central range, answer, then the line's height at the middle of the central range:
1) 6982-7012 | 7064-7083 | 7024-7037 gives 0.12 Angstrom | 11.3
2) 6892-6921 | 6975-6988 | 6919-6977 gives -0.36 Angstrom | 11.3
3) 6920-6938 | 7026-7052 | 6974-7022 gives 0.14 Angstrom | 11.3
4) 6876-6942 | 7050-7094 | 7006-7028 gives 0.10 Angstrom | 11.3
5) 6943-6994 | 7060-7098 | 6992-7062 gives 0.12 Angstrom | 11.3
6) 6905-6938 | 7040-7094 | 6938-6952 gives -0.04 Angstrom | 11.4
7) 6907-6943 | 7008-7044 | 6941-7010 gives -0.04 Angstrom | 11.3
